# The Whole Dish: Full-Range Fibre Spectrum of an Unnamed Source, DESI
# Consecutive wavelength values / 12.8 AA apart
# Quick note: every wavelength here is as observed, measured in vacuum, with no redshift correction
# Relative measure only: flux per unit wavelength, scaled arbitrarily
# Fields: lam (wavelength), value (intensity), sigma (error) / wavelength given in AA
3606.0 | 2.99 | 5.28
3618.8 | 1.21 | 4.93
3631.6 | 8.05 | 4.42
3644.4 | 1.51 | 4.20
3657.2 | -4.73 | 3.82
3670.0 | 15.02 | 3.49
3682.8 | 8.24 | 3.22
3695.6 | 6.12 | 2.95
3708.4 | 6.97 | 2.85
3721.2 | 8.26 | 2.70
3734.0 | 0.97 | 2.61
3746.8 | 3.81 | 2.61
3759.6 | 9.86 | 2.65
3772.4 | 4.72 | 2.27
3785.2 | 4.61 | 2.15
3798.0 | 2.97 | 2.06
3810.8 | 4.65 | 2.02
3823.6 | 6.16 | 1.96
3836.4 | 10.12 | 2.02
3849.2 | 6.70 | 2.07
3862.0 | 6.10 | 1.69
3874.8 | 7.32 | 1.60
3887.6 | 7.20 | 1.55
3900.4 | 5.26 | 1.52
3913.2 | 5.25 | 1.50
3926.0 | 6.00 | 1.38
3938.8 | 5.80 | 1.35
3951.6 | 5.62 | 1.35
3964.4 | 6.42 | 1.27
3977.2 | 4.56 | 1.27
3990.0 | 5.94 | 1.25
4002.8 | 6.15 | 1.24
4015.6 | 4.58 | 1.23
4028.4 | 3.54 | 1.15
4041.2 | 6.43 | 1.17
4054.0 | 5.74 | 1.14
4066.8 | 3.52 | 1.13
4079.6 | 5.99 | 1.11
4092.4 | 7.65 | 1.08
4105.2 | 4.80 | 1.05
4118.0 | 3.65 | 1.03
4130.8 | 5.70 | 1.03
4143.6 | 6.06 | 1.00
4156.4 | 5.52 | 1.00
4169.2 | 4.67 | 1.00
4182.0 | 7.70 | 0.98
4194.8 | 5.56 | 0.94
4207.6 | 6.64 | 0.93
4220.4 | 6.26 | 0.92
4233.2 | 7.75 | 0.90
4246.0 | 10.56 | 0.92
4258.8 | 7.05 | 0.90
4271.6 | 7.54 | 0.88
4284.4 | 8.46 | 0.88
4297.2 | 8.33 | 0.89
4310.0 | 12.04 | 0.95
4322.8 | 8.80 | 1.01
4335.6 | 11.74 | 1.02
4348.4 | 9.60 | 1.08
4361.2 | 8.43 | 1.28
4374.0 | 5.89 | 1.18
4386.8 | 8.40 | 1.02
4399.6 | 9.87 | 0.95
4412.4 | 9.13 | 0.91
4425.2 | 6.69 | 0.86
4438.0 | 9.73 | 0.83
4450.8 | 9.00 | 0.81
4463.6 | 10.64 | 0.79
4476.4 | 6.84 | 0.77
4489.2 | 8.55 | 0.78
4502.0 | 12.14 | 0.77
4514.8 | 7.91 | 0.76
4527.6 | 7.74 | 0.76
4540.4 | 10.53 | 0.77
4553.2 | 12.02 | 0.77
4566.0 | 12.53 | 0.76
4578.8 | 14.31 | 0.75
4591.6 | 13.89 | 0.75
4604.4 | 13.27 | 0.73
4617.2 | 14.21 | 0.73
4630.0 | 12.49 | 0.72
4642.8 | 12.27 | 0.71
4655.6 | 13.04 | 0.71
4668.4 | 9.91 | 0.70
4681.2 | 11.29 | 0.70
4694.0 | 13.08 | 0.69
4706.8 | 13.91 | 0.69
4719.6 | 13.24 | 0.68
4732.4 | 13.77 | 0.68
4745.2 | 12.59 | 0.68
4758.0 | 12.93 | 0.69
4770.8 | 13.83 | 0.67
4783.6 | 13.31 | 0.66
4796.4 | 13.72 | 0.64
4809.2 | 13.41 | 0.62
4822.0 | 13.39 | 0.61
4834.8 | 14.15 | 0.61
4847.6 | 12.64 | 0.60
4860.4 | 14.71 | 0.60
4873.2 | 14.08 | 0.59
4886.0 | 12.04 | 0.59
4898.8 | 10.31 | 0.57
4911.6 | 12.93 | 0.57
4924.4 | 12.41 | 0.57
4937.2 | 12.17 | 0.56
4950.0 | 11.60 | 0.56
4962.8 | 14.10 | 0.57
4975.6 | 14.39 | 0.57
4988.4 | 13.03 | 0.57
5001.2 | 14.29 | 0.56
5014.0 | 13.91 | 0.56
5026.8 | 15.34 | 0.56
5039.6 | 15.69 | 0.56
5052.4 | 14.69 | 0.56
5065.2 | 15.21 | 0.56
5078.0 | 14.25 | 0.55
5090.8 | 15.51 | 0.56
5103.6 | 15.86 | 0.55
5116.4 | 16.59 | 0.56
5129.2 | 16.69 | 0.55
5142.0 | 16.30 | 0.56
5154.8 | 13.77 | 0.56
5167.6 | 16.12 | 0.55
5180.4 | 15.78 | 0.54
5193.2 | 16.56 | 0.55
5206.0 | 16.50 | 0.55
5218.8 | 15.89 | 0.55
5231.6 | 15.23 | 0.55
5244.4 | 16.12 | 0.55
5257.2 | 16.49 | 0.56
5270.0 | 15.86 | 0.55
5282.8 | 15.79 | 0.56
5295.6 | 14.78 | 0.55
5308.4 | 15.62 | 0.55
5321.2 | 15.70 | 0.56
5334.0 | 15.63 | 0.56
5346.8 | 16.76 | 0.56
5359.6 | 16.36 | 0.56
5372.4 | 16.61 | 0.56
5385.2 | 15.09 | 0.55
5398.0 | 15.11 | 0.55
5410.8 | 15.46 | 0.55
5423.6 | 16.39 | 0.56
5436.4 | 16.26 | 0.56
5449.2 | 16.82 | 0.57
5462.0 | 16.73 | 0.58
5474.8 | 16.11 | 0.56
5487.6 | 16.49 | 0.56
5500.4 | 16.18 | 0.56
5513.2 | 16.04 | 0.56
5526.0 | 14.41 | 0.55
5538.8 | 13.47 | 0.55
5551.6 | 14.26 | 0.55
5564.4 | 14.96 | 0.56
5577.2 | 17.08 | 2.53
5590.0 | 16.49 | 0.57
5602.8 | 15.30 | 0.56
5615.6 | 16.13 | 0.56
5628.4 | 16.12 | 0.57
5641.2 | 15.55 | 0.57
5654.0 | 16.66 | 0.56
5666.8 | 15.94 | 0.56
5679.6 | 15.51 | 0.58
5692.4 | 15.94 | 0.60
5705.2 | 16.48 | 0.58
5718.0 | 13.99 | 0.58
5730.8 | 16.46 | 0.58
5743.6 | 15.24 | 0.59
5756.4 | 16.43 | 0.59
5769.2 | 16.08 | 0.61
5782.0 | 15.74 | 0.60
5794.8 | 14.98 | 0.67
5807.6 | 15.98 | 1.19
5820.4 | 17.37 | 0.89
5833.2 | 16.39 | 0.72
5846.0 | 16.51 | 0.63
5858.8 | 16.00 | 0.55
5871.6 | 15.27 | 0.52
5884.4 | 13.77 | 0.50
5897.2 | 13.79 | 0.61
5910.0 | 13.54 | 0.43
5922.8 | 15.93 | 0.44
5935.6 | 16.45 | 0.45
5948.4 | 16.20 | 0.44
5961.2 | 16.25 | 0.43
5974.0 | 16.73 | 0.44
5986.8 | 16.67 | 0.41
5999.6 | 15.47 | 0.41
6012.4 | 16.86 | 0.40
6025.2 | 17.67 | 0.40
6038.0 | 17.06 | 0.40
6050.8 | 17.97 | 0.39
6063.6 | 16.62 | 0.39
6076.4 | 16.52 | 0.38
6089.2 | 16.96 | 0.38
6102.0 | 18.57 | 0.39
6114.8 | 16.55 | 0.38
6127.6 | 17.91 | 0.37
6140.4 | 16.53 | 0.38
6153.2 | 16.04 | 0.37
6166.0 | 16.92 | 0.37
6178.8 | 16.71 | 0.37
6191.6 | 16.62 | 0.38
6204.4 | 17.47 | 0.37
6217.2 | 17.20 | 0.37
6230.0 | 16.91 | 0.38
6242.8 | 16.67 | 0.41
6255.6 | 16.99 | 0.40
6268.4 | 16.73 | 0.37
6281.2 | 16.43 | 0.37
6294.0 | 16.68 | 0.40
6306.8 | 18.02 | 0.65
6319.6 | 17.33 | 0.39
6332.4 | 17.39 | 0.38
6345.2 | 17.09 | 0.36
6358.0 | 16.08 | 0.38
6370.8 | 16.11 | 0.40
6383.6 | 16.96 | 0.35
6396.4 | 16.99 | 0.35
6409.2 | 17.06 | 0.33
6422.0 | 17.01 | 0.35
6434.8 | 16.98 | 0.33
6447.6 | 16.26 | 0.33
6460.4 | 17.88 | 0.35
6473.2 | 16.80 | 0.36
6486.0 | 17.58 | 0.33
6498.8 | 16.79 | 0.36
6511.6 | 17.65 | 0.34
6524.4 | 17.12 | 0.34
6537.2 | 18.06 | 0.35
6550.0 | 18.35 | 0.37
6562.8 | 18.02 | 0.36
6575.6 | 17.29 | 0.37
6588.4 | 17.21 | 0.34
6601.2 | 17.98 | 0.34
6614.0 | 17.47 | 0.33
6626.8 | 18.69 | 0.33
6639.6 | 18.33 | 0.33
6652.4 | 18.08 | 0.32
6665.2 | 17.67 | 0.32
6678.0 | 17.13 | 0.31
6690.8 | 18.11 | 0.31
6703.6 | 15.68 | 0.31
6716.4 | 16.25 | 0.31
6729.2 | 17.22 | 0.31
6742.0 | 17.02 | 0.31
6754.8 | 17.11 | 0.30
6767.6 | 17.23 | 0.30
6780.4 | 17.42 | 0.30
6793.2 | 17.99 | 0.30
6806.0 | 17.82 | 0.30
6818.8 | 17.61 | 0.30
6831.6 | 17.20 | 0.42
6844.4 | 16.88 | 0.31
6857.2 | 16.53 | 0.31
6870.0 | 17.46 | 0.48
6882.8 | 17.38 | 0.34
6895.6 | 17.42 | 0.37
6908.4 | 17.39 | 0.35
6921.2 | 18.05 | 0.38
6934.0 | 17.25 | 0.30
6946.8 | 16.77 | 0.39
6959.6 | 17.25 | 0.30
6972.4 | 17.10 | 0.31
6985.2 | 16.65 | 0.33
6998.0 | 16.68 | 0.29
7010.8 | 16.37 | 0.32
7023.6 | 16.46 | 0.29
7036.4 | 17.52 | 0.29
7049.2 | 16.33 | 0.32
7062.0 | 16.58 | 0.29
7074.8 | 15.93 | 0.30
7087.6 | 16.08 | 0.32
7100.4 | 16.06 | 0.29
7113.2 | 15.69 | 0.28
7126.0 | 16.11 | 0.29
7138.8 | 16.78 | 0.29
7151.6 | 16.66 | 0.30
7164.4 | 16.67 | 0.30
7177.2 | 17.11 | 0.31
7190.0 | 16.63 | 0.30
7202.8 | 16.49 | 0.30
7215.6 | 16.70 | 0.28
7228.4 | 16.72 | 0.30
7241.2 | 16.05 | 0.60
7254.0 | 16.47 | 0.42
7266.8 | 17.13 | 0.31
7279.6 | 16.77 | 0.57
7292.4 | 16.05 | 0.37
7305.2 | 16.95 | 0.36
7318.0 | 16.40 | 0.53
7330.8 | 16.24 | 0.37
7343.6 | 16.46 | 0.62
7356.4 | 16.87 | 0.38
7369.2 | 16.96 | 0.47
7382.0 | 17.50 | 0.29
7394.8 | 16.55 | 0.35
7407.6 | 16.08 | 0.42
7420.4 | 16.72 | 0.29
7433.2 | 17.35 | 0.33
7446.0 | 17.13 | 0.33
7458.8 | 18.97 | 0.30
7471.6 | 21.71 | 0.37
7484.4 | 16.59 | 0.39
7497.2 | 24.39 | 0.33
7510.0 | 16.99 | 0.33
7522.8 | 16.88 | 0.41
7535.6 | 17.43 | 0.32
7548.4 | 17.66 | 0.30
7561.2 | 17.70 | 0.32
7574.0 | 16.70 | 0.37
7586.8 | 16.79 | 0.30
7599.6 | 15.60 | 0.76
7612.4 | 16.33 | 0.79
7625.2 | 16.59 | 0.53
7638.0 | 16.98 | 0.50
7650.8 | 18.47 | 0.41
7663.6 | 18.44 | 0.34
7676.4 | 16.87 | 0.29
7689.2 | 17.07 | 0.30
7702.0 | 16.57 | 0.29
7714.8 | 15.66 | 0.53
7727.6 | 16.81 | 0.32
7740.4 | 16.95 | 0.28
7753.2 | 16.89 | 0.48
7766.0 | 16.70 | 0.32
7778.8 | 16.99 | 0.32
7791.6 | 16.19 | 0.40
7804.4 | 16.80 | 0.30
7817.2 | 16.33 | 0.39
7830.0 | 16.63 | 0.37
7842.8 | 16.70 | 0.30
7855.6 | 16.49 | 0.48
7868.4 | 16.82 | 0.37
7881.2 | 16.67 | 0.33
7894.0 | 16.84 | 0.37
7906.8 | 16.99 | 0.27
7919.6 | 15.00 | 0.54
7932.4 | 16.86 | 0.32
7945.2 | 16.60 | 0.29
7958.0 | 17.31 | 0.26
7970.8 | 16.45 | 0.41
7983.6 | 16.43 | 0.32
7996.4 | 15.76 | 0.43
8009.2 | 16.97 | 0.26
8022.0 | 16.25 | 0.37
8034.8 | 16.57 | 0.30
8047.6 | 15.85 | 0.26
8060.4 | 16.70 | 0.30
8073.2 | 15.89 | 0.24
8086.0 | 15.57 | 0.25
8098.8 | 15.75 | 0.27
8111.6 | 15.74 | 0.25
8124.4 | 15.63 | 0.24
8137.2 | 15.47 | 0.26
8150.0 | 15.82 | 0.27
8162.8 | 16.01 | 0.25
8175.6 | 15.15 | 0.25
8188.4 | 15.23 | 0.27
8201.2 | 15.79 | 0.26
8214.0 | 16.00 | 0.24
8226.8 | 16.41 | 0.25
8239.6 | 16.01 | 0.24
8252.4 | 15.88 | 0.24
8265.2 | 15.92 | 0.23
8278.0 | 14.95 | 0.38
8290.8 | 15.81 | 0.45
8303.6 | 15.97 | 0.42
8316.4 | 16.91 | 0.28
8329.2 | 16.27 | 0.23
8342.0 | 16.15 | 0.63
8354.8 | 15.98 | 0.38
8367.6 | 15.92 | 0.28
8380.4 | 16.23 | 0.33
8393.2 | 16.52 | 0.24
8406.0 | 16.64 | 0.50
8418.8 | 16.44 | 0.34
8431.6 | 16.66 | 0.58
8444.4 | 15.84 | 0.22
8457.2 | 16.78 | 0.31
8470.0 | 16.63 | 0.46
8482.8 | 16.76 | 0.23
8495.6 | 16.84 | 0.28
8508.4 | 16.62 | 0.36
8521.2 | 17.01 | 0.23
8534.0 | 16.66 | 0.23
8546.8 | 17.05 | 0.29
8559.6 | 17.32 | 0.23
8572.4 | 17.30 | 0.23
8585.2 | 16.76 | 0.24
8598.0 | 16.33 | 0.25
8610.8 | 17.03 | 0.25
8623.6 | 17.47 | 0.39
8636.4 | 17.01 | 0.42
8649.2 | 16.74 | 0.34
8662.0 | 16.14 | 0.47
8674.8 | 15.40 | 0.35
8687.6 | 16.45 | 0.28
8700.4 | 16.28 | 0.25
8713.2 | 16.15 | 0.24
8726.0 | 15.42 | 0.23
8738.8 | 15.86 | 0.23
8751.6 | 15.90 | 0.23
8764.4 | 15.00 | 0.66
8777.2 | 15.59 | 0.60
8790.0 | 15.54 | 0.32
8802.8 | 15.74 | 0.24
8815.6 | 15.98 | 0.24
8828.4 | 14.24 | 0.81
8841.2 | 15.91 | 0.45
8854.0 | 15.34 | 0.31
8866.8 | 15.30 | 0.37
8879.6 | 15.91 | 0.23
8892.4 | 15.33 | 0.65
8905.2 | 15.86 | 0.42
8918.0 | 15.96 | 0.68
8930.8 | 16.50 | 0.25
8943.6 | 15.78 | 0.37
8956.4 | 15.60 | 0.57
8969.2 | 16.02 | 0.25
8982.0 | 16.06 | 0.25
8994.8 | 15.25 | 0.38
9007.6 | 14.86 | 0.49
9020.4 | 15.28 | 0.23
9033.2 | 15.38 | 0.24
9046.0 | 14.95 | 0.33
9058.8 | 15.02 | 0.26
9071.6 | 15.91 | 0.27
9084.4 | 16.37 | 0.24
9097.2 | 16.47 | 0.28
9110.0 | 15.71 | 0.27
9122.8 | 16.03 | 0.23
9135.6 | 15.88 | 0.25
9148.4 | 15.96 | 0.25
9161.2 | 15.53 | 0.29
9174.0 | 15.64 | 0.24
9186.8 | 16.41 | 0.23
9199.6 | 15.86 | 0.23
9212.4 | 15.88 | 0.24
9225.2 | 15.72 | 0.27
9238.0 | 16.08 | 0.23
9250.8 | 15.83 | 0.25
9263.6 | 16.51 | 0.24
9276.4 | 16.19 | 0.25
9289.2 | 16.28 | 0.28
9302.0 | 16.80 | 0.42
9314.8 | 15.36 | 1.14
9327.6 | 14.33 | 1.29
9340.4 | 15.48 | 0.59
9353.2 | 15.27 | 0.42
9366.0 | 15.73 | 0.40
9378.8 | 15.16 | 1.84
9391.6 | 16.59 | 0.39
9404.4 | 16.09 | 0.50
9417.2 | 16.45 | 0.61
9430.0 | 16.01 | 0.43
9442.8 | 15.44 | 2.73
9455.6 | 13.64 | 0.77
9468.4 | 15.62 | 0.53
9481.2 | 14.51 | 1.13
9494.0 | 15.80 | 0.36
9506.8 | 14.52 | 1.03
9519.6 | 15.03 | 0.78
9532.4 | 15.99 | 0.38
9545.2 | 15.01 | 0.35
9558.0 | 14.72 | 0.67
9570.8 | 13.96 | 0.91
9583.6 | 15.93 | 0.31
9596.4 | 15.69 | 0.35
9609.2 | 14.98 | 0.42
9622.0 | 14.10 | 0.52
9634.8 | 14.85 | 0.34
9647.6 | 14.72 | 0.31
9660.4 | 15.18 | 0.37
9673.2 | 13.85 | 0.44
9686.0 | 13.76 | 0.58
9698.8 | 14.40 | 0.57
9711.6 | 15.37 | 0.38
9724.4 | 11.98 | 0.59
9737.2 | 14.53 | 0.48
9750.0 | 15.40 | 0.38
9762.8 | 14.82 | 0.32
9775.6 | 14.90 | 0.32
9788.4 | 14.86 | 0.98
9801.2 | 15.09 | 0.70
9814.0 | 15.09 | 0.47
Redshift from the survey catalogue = 0.139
